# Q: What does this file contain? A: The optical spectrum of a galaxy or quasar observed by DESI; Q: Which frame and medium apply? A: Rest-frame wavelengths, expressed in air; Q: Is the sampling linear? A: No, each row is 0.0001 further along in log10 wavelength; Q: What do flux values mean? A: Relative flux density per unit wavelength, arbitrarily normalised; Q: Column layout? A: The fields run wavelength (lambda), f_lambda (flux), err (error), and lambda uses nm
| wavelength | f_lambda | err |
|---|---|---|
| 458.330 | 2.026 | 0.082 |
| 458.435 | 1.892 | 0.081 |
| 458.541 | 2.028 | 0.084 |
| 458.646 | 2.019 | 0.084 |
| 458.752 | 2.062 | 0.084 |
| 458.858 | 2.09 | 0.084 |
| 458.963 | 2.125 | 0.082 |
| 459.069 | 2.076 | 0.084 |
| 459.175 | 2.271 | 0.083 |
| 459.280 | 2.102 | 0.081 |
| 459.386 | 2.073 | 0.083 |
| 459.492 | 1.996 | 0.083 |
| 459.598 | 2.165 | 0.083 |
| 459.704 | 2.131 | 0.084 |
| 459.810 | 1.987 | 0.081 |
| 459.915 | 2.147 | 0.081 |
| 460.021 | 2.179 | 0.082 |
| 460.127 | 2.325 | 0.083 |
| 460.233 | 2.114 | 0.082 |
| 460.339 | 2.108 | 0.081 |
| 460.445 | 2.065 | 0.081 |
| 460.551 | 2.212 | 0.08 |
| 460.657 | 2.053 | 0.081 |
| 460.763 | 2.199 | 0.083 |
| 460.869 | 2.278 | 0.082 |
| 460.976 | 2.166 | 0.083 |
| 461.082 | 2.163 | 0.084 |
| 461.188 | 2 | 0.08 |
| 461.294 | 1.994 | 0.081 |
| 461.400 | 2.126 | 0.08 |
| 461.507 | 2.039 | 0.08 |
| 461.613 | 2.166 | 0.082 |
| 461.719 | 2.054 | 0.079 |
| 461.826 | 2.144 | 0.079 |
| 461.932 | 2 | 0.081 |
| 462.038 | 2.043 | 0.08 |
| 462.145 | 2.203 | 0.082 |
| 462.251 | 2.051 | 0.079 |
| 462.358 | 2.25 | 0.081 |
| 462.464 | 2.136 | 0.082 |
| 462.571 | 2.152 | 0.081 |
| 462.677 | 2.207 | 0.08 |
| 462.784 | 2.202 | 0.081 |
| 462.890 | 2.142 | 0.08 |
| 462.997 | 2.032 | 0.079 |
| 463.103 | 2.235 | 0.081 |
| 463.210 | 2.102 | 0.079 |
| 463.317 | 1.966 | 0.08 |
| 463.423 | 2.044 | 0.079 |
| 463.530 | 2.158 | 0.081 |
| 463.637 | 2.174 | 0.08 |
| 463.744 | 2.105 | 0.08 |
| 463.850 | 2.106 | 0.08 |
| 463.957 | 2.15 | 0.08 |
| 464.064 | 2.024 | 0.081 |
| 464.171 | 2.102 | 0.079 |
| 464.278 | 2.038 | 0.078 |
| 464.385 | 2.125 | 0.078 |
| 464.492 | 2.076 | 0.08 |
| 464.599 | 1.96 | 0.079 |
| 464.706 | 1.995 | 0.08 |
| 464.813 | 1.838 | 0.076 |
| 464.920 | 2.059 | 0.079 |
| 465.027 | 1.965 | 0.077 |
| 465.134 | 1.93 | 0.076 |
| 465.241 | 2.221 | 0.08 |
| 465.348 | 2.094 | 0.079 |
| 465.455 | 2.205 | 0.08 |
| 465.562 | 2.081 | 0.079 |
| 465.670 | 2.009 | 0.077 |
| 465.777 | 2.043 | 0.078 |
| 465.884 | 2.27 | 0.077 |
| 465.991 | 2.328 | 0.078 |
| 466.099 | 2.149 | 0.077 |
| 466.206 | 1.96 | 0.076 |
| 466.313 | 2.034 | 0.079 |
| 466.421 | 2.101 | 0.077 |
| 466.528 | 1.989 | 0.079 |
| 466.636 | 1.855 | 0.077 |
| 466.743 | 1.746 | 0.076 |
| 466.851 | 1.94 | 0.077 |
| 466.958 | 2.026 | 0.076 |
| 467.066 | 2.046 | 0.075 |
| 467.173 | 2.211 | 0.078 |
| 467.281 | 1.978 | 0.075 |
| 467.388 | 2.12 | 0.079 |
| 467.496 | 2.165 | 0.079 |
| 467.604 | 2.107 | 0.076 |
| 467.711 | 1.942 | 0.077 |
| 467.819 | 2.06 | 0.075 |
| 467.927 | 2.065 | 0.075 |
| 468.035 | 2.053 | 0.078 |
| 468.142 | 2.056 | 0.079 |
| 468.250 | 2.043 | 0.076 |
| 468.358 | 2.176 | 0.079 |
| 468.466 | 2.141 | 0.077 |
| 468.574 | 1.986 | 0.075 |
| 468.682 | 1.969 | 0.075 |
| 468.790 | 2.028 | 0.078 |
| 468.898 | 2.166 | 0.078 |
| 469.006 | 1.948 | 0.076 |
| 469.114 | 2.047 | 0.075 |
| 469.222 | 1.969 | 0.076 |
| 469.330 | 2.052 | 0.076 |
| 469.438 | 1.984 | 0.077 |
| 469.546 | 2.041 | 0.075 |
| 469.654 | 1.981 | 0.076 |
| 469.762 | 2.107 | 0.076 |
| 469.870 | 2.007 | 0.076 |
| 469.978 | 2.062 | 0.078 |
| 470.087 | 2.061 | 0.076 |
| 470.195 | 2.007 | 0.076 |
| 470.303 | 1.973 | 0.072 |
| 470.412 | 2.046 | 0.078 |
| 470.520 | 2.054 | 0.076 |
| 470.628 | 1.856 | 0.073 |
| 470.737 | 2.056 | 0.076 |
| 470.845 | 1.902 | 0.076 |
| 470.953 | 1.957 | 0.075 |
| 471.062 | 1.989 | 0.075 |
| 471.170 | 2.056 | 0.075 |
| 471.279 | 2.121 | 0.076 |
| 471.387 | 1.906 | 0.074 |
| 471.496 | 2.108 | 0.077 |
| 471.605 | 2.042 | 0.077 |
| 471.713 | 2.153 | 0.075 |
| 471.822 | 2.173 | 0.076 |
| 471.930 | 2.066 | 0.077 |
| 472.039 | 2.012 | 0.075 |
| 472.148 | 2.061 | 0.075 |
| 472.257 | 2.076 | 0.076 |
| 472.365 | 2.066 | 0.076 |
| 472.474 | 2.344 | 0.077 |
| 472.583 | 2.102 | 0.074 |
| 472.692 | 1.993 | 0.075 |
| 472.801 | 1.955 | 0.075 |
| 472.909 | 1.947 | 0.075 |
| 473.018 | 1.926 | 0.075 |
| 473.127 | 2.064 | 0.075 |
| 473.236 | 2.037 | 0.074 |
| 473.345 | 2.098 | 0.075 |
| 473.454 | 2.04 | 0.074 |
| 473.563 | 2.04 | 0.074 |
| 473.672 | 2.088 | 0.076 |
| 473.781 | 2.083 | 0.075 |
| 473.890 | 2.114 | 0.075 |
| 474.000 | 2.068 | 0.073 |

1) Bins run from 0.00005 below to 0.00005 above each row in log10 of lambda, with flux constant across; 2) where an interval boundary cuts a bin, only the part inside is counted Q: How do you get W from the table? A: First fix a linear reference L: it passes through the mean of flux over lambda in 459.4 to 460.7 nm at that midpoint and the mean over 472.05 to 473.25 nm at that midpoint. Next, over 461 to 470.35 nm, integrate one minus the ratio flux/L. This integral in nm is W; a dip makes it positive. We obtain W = 0.10 nm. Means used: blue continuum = 2.12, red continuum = 2.05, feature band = 2.07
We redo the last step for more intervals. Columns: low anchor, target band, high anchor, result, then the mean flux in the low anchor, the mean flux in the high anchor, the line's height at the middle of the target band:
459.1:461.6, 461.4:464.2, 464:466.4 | -0.02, 2.13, 2.07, 2.1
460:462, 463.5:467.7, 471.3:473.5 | 0.07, 2.12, 2.06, 2.1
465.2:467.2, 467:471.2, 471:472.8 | 0.07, 2.07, 2.07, 2.07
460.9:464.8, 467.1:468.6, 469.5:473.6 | -0.01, 2.1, 2.04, 2.06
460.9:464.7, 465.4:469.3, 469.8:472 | 0.01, 2.1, 2.03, 2.06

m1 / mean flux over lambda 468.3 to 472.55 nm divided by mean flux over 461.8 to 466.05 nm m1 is 1.0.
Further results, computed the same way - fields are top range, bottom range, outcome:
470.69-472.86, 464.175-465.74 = 1.01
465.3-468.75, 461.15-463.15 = 0.97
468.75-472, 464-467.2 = 0.99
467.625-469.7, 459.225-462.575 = 0.96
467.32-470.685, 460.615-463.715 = 0.96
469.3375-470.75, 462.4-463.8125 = 0.95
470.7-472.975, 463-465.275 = 0.99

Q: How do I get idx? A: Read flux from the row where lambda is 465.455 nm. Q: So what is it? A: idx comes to 2.205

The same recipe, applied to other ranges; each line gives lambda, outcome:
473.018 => 1.926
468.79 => 2.028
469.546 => 2.041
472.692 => 1.993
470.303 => 1.973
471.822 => 2.173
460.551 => 2.212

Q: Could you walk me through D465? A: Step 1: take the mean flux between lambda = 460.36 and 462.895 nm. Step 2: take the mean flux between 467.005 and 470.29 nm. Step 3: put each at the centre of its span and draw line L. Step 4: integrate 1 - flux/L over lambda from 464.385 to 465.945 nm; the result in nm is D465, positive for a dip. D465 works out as 0.02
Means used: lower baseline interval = 2.13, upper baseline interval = 2.05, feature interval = 2.06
